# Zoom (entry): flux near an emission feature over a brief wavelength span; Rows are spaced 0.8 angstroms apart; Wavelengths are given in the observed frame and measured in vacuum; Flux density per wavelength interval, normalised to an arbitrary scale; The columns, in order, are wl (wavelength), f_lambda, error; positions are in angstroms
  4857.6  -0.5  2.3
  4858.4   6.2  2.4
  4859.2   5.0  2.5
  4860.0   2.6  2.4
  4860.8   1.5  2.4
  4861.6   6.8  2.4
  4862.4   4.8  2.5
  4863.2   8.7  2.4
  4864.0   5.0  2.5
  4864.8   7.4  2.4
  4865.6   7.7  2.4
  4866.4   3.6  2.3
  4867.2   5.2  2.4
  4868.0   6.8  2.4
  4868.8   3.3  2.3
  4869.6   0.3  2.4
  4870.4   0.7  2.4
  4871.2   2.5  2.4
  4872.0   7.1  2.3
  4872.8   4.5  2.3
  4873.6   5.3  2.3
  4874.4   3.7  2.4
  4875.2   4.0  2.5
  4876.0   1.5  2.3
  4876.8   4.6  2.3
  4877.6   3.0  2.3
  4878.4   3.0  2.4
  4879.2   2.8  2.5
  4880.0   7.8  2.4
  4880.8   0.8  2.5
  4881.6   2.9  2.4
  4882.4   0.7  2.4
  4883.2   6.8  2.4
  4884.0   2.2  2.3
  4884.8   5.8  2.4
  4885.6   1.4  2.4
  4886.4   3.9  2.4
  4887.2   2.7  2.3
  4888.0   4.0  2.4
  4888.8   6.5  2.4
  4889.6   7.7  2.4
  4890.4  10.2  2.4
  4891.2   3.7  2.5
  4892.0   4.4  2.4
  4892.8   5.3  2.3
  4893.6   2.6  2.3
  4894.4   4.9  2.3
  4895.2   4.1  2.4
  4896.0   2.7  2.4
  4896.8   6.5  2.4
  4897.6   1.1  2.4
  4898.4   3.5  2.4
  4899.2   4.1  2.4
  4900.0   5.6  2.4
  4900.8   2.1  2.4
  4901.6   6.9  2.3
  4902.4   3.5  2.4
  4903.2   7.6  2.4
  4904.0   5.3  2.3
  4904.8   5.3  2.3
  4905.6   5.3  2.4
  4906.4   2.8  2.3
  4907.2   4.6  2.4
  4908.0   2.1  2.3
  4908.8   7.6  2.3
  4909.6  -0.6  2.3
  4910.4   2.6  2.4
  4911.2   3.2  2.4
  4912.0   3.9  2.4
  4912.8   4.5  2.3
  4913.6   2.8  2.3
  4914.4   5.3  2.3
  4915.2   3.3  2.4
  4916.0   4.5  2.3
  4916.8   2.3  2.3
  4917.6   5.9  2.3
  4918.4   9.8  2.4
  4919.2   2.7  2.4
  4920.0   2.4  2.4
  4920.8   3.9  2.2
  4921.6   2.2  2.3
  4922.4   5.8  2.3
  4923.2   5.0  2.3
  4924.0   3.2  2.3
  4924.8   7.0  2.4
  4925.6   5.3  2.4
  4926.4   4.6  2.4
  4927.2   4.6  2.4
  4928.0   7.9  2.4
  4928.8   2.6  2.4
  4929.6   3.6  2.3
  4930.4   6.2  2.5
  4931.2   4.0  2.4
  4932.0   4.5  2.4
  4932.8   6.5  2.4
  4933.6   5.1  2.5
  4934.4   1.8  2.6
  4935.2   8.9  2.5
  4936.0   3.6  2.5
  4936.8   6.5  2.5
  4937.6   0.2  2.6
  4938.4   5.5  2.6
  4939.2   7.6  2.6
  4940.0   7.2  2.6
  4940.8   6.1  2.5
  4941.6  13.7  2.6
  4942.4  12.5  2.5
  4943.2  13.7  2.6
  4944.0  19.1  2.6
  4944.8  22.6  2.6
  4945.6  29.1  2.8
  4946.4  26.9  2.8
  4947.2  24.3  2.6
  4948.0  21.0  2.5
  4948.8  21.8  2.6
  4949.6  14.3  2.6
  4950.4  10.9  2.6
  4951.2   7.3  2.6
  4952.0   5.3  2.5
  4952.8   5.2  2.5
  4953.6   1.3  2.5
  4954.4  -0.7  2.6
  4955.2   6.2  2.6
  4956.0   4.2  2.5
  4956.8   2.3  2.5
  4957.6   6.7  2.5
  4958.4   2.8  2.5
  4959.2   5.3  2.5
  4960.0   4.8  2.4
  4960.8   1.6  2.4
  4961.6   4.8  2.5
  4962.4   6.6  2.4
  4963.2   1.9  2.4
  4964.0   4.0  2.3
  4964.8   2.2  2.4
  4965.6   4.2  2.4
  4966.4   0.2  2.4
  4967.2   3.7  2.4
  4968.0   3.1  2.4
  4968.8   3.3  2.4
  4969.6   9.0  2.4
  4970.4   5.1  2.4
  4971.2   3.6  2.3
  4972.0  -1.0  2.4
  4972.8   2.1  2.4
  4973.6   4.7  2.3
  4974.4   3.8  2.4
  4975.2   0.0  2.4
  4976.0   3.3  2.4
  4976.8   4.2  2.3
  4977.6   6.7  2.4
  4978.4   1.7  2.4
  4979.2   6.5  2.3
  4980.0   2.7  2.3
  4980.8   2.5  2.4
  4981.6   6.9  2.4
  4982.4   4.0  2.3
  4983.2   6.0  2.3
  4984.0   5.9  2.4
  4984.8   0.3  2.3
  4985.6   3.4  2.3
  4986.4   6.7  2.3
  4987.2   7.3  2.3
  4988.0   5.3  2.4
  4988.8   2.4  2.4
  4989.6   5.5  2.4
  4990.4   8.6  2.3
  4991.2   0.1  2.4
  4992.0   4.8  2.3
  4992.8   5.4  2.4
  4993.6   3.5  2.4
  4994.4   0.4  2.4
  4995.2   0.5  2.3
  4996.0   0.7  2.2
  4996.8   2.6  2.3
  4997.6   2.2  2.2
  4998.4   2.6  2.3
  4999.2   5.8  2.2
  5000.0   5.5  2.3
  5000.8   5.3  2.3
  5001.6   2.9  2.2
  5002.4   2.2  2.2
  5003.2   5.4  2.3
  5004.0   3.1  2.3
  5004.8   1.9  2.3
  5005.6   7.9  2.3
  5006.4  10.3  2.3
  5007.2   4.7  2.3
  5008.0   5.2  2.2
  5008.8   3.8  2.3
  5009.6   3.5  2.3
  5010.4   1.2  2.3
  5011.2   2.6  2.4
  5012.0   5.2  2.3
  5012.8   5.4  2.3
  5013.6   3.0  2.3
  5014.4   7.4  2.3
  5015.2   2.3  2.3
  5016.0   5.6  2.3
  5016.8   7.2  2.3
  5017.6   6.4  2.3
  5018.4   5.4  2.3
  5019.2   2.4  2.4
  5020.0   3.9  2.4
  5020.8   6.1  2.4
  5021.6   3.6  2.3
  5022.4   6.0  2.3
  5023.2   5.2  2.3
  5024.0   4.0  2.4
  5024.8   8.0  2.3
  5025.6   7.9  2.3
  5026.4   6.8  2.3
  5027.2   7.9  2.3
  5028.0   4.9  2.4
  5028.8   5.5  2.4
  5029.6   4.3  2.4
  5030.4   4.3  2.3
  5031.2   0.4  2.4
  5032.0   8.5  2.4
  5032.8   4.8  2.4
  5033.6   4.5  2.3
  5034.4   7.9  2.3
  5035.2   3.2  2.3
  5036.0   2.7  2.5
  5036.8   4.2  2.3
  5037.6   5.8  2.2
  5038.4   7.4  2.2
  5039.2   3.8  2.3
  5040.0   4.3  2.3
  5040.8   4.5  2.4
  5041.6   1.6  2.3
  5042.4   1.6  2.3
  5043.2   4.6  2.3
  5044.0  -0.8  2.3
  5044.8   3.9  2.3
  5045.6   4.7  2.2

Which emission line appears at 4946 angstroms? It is [O II] 3727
